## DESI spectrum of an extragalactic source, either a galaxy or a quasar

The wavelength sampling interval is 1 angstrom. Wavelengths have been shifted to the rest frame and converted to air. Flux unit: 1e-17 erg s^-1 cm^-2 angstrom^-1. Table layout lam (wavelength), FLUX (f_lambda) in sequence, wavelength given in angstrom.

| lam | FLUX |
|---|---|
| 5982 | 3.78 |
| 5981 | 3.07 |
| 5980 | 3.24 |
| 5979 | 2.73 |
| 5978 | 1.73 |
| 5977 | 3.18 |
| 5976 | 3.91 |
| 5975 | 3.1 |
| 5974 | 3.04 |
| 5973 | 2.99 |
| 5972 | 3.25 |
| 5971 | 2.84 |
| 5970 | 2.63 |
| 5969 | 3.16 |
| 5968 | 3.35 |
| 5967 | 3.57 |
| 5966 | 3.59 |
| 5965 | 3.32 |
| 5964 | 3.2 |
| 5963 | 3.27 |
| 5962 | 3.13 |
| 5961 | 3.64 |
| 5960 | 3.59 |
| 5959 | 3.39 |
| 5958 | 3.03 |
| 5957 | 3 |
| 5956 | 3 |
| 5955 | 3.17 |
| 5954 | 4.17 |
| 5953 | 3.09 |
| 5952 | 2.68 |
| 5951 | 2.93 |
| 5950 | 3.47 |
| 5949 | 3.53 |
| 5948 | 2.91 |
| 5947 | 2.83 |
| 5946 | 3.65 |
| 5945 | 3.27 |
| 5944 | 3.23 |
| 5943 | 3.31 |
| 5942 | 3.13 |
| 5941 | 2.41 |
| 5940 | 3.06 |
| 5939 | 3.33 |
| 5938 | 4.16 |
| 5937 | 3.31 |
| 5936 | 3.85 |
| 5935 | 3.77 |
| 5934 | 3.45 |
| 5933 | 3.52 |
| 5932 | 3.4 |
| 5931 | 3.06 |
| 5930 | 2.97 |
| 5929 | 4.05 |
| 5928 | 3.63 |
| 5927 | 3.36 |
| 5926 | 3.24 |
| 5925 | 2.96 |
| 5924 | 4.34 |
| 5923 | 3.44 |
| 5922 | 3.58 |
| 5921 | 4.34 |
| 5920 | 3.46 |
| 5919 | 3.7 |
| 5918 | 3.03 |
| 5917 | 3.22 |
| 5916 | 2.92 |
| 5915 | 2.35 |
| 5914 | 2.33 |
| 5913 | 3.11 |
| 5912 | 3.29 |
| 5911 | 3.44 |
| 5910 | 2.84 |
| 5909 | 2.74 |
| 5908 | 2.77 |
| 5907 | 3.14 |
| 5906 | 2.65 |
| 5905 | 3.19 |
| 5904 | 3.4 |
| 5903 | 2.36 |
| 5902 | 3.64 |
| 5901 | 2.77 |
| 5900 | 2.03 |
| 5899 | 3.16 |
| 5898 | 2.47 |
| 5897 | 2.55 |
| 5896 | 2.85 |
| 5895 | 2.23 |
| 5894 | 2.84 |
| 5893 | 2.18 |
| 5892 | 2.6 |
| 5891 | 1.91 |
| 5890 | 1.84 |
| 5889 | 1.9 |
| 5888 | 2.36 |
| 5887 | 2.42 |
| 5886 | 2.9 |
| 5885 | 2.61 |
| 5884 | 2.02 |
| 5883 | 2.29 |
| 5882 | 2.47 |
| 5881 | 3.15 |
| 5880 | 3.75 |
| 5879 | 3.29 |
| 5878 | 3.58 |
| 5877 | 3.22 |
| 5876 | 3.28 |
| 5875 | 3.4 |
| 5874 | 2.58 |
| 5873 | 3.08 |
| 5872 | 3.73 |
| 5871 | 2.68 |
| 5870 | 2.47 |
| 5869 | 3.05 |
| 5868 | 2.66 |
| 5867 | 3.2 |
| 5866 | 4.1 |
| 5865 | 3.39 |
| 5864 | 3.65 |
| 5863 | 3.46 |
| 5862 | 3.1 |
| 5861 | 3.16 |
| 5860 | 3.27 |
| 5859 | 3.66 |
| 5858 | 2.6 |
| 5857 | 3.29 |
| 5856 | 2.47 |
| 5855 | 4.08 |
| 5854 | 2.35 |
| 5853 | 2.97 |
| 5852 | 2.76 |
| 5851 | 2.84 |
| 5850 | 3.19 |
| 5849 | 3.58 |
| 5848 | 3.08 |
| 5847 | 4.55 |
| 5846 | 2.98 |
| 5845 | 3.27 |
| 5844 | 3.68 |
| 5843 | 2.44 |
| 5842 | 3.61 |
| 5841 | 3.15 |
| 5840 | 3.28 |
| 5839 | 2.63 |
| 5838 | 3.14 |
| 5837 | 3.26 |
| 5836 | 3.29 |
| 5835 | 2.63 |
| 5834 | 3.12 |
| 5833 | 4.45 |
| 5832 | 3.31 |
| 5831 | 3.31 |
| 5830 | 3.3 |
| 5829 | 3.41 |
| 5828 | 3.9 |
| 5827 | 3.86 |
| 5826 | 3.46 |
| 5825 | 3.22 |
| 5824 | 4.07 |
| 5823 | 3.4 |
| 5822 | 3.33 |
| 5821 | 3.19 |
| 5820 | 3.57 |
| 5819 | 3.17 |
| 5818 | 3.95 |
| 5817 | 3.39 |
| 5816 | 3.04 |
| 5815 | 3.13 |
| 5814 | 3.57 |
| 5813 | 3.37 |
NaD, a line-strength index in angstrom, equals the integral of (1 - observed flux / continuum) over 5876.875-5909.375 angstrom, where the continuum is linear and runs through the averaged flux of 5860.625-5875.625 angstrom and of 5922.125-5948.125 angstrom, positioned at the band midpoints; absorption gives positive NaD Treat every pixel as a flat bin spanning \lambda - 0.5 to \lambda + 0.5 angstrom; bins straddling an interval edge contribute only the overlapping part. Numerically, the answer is 5.6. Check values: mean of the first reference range 3.18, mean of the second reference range 3.38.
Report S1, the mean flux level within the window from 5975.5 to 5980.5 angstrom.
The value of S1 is 2.96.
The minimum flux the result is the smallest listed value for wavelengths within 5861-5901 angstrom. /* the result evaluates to 1.84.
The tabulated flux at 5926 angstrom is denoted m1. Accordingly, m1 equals 3.24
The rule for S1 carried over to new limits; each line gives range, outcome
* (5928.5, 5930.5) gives 3.51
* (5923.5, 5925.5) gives 3.65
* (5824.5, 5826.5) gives 3.34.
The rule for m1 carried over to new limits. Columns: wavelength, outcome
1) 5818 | 3.95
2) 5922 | 3.58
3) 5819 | 3.17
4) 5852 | 2.76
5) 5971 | 2.84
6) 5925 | 2.96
